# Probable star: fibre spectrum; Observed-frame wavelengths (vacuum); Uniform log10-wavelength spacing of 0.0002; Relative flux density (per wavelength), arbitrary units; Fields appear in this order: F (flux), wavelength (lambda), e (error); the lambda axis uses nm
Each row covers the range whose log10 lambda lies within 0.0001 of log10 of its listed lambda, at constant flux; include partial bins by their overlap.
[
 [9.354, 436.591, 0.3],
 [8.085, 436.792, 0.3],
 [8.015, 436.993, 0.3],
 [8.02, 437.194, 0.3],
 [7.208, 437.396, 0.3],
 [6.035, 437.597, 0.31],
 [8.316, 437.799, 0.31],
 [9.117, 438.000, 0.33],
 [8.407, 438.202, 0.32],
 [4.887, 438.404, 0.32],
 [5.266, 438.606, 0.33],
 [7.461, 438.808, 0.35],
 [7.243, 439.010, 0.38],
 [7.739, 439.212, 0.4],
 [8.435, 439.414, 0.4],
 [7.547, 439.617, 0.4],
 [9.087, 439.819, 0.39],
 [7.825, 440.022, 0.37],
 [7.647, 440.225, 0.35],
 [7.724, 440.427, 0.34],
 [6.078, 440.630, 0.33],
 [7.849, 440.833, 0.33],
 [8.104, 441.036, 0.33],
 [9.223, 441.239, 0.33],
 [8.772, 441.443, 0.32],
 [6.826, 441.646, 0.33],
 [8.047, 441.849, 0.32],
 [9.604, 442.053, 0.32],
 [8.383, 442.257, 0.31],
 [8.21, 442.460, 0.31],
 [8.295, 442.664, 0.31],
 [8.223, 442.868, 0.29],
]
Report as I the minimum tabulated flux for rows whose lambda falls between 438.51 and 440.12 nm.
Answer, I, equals 5.266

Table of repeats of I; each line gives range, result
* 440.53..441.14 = 6.078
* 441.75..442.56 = 8.047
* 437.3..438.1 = 6.035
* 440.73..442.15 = 6.826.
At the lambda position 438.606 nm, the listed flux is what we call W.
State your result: 5.266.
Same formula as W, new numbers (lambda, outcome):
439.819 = 9.087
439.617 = 7.547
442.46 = 8.21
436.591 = 9.354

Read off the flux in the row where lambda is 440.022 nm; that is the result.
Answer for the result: 7.825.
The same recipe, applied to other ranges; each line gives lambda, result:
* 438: 9.117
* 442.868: 8.223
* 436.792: 8.085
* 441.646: 6.826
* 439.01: 7.243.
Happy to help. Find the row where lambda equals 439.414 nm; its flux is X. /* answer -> 8.435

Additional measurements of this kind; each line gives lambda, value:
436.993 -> 8.015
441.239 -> 9.223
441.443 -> 8.772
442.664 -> 8.295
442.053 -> 9.604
